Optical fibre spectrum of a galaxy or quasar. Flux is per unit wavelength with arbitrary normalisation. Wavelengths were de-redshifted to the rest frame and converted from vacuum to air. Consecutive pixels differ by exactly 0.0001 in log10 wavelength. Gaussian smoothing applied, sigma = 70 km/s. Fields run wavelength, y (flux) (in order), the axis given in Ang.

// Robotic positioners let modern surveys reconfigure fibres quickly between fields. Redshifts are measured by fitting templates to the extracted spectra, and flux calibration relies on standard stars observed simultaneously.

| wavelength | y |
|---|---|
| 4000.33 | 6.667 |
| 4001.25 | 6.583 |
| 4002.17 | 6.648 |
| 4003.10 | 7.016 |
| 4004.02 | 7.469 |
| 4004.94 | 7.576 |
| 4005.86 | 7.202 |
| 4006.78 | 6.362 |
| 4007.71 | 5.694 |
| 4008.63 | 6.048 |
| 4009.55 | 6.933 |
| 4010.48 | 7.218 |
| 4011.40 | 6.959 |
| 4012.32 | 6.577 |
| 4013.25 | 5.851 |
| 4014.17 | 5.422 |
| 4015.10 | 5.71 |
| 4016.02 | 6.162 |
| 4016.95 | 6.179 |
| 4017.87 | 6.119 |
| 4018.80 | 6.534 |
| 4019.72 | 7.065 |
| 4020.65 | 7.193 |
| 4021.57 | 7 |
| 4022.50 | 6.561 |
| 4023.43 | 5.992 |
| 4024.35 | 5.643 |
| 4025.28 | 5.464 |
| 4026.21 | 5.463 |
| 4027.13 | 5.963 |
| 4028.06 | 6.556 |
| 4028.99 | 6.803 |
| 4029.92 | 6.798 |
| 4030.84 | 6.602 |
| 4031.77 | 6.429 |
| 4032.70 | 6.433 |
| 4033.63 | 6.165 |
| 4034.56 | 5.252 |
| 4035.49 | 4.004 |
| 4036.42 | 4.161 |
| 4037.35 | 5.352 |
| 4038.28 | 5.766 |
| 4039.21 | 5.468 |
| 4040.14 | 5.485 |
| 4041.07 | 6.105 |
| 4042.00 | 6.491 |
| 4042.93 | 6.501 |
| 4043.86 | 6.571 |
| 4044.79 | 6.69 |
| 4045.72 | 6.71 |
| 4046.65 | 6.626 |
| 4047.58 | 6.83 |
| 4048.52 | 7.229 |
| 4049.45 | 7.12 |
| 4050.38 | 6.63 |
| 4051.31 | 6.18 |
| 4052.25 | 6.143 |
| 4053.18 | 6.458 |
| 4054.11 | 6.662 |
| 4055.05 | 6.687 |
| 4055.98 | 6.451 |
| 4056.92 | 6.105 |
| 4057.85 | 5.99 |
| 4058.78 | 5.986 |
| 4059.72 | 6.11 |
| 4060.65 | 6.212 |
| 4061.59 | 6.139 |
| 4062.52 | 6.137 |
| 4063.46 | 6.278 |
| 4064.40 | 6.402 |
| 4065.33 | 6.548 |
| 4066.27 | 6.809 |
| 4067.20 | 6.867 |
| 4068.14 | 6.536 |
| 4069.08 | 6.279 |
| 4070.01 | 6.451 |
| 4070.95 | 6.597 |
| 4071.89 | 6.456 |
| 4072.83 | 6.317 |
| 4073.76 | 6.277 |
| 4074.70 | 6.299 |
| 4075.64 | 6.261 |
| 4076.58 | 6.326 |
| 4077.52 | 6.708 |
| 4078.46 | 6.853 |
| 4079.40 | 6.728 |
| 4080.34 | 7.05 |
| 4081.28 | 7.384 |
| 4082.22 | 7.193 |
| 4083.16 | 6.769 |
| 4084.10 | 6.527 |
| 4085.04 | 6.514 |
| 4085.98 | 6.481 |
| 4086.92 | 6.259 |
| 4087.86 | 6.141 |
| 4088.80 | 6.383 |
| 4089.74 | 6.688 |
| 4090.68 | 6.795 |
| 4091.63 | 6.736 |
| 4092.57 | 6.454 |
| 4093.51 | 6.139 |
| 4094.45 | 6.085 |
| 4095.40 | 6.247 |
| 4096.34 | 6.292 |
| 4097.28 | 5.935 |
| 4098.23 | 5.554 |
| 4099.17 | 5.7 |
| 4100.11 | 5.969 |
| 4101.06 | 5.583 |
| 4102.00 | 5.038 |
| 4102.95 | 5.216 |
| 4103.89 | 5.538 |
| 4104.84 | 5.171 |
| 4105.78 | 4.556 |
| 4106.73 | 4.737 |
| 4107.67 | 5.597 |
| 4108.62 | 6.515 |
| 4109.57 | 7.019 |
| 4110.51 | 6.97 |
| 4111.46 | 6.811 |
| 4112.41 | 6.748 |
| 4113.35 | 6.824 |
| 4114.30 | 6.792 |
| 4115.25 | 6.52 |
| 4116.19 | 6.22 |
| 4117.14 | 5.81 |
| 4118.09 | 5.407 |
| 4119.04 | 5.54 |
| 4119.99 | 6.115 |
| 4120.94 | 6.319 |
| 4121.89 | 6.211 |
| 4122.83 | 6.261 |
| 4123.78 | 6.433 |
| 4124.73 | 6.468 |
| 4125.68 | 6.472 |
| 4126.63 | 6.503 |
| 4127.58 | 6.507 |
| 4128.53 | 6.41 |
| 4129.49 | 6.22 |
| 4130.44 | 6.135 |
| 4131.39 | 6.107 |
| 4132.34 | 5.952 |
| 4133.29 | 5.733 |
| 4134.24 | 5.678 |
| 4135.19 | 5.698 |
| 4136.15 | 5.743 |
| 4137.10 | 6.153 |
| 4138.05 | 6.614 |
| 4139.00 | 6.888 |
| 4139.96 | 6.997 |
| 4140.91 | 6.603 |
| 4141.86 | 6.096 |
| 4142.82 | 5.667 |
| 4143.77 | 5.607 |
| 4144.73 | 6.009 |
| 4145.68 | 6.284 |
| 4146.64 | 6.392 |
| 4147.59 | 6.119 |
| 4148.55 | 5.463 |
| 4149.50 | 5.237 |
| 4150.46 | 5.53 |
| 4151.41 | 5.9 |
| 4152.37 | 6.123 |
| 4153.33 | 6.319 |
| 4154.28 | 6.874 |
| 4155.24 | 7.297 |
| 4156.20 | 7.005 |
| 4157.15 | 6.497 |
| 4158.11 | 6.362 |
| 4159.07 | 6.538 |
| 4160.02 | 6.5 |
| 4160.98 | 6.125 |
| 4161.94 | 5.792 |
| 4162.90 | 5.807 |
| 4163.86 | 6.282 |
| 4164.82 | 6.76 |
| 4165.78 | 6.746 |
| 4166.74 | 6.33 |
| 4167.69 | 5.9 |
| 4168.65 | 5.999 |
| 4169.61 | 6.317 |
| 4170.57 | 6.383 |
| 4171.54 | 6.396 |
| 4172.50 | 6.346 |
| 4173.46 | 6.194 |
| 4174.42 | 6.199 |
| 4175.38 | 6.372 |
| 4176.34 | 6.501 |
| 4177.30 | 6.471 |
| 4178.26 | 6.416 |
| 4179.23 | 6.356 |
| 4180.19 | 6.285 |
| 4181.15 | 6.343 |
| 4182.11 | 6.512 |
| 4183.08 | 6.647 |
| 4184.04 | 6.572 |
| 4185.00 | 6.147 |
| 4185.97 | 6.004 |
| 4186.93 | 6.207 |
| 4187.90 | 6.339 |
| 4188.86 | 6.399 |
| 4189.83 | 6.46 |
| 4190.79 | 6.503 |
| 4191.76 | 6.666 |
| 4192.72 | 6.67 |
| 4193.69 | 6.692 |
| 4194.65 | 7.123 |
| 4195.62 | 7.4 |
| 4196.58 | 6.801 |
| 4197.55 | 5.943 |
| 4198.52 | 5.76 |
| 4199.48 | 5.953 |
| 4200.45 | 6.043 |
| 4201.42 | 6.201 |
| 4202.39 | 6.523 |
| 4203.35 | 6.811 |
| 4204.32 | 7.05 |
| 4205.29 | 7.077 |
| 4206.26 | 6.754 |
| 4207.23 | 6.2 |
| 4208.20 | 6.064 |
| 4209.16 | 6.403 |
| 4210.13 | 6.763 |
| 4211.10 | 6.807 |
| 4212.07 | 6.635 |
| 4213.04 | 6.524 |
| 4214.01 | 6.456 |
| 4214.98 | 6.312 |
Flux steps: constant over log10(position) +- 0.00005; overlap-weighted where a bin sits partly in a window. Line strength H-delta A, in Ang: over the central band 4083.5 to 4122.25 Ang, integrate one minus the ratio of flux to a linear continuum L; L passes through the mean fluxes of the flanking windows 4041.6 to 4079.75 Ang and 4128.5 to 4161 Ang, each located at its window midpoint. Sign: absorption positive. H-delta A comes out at 1.43 Ang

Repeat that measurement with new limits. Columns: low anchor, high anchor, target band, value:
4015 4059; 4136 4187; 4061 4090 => -1.3 Ang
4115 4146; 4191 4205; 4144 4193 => 0.6 Ang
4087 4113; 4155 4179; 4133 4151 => 0.6 Ang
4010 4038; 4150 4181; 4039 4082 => -2.1 Ang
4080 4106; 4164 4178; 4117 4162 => 0.7 Ang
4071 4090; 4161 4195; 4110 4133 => 0.6 Ang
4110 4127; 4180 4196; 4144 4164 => 0.7 Ang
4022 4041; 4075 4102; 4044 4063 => -1.3 Ang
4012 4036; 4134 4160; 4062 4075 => -0.6 Ang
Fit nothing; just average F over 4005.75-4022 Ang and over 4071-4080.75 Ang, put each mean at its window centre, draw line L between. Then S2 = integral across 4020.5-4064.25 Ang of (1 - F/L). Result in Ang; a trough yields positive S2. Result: 1.9 Ang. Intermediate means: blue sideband 6.44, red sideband 6.52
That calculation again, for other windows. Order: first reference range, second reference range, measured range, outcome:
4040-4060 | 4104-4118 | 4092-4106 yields 1.06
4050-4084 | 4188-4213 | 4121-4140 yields 0.78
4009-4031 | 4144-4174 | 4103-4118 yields 0.50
